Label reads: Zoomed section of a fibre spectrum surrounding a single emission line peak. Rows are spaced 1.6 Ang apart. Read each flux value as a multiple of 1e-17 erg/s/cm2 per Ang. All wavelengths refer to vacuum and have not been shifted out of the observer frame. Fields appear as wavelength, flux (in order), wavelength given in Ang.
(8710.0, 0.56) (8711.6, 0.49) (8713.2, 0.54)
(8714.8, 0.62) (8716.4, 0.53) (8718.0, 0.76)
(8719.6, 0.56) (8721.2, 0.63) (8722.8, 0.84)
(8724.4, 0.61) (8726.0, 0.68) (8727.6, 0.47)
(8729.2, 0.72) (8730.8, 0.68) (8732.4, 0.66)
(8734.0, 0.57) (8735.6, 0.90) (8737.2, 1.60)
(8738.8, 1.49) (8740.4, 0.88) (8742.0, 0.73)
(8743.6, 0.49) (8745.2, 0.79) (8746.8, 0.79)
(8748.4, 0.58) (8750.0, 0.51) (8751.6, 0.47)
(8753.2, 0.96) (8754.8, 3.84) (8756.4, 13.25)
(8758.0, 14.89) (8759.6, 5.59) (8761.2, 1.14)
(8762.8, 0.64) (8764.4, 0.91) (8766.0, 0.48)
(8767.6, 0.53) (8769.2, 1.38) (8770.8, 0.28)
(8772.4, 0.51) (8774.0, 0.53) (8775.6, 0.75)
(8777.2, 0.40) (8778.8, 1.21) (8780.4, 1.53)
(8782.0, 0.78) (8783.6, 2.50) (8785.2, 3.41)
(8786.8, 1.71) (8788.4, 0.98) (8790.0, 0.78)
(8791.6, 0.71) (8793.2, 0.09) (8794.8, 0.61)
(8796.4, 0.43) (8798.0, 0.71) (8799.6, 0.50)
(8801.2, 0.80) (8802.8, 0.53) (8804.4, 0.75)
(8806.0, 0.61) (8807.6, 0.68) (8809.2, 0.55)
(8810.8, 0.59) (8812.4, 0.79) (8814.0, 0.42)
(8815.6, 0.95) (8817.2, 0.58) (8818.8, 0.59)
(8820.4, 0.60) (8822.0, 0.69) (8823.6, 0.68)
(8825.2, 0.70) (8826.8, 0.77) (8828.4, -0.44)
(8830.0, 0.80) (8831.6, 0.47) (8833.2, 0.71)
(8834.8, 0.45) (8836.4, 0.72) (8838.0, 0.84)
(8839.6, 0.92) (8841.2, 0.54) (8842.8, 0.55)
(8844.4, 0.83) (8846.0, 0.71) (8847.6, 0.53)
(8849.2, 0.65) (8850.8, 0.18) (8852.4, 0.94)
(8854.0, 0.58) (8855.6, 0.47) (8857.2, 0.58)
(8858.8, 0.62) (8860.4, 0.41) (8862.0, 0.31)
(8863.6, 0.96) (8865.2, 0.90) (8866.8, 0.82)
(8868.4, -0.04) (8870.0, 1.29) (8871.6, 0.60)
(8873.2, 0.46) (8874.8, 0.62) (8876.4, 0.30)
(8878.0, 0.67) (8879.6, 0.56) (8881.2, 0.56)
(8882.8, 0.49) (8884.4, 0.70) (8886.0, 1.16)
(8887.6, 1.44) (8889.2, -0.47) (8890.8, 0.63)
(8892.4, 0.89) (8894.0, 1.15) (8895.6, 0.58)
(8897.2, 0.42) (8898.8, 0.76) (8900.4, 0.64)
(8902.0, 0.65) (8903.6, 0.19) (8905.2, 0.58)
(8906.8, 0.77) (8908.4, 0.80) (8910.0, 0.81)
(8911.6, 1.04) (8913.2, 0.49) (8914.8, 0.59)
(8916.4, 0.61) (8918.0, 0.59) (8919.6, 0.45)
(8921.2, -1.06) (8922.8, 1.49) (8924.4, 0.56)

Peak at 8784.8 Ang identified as [N II]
